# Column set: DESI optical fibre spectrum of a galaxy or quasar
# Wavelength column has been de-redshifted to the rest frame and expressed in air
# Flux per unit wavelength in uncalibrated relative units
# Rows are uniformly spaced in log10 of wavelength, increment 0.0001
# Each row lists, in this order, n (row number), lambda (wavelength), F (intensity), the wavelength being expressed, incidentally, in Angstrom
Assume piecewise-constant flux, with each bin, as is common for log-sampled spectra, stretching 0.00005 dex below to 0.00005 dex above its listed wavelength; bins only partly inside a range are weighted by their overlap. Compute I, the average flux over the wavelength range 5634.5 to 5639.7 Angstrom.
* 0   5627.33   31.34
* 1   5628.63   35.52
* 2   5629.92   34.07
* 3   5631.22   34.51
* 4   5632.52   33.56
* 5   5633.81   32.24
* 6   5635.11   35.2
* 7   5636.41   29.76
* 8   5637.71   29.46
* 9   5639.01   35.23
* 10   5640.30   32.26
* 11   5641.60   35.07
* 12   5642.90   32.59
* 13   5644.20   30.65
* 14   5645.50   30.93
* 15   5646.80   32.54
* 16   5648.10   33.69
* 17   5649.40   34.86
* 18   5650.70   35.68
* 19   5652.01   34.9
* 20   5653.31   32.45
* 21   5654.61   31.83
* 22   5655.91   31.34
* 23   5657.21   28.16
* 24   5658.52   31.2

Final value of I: 32.4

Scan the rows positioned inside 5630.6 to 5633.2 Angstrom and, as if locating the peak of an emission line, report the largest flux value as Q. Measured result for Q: 34.51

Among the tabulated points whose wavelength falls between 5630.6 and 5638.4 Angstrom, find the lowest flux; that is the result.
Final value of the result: 29.46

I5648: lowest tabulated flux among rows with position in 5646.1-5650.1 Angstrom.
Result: 32.54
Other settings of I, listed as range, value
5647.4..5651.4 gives 34.7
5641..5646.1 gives 32.3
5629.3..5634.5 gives 33.6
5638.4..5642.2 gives 34.2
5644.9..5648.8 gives 32.4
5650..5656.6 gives 33.2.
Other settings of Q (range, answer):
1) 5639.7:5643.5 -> 35.07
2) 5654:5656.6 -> 31.83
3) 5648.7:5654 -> 35.68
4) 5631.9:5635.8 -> 35.2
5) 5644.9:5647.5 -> 32.54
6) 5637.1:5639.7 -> 35.23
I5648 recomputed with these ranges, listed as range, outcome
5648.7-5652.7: 34.86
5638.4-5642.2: 32.26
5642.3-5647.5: 30.65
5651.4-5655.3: 31.83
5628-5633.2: 33.56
